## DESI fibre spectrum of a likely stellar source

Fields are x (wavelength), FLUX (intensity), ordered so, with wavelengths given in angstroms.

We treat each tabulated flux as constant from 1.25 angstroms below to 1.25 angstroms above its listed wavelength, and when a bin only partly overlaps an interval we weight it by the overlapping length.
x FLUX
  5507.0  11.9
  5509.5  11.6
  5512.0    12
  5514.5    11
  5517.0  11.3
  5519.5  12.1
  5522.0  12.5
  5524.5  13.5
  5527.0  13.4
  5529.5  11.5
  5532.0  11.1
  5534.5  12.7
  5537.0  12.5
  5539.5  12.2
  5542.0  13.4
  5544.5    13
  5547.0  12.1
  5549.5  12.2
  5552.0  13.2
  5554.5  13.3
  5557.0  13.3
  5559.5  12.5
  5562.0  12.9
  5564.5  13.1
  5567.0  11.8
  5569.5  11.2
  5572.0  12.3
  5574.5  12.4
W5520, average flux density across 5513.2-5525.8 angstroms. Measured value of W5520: 12.1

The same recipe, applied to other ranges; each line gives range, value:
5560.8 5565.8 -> 13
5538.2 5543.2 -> 12.8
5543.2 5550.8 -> 12.4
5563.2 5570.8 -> 12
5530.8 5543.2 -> 12.4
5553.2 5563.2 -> 13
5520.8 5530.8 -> 12.7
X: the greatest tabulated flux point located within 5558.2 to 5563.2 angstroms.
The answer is 12.9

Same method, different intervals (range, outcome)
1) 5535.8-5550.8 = 13.4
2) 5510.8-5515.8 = 12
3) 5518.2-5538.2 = 13.5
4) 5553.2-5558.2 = 13.3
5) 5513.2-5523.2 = 12.5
